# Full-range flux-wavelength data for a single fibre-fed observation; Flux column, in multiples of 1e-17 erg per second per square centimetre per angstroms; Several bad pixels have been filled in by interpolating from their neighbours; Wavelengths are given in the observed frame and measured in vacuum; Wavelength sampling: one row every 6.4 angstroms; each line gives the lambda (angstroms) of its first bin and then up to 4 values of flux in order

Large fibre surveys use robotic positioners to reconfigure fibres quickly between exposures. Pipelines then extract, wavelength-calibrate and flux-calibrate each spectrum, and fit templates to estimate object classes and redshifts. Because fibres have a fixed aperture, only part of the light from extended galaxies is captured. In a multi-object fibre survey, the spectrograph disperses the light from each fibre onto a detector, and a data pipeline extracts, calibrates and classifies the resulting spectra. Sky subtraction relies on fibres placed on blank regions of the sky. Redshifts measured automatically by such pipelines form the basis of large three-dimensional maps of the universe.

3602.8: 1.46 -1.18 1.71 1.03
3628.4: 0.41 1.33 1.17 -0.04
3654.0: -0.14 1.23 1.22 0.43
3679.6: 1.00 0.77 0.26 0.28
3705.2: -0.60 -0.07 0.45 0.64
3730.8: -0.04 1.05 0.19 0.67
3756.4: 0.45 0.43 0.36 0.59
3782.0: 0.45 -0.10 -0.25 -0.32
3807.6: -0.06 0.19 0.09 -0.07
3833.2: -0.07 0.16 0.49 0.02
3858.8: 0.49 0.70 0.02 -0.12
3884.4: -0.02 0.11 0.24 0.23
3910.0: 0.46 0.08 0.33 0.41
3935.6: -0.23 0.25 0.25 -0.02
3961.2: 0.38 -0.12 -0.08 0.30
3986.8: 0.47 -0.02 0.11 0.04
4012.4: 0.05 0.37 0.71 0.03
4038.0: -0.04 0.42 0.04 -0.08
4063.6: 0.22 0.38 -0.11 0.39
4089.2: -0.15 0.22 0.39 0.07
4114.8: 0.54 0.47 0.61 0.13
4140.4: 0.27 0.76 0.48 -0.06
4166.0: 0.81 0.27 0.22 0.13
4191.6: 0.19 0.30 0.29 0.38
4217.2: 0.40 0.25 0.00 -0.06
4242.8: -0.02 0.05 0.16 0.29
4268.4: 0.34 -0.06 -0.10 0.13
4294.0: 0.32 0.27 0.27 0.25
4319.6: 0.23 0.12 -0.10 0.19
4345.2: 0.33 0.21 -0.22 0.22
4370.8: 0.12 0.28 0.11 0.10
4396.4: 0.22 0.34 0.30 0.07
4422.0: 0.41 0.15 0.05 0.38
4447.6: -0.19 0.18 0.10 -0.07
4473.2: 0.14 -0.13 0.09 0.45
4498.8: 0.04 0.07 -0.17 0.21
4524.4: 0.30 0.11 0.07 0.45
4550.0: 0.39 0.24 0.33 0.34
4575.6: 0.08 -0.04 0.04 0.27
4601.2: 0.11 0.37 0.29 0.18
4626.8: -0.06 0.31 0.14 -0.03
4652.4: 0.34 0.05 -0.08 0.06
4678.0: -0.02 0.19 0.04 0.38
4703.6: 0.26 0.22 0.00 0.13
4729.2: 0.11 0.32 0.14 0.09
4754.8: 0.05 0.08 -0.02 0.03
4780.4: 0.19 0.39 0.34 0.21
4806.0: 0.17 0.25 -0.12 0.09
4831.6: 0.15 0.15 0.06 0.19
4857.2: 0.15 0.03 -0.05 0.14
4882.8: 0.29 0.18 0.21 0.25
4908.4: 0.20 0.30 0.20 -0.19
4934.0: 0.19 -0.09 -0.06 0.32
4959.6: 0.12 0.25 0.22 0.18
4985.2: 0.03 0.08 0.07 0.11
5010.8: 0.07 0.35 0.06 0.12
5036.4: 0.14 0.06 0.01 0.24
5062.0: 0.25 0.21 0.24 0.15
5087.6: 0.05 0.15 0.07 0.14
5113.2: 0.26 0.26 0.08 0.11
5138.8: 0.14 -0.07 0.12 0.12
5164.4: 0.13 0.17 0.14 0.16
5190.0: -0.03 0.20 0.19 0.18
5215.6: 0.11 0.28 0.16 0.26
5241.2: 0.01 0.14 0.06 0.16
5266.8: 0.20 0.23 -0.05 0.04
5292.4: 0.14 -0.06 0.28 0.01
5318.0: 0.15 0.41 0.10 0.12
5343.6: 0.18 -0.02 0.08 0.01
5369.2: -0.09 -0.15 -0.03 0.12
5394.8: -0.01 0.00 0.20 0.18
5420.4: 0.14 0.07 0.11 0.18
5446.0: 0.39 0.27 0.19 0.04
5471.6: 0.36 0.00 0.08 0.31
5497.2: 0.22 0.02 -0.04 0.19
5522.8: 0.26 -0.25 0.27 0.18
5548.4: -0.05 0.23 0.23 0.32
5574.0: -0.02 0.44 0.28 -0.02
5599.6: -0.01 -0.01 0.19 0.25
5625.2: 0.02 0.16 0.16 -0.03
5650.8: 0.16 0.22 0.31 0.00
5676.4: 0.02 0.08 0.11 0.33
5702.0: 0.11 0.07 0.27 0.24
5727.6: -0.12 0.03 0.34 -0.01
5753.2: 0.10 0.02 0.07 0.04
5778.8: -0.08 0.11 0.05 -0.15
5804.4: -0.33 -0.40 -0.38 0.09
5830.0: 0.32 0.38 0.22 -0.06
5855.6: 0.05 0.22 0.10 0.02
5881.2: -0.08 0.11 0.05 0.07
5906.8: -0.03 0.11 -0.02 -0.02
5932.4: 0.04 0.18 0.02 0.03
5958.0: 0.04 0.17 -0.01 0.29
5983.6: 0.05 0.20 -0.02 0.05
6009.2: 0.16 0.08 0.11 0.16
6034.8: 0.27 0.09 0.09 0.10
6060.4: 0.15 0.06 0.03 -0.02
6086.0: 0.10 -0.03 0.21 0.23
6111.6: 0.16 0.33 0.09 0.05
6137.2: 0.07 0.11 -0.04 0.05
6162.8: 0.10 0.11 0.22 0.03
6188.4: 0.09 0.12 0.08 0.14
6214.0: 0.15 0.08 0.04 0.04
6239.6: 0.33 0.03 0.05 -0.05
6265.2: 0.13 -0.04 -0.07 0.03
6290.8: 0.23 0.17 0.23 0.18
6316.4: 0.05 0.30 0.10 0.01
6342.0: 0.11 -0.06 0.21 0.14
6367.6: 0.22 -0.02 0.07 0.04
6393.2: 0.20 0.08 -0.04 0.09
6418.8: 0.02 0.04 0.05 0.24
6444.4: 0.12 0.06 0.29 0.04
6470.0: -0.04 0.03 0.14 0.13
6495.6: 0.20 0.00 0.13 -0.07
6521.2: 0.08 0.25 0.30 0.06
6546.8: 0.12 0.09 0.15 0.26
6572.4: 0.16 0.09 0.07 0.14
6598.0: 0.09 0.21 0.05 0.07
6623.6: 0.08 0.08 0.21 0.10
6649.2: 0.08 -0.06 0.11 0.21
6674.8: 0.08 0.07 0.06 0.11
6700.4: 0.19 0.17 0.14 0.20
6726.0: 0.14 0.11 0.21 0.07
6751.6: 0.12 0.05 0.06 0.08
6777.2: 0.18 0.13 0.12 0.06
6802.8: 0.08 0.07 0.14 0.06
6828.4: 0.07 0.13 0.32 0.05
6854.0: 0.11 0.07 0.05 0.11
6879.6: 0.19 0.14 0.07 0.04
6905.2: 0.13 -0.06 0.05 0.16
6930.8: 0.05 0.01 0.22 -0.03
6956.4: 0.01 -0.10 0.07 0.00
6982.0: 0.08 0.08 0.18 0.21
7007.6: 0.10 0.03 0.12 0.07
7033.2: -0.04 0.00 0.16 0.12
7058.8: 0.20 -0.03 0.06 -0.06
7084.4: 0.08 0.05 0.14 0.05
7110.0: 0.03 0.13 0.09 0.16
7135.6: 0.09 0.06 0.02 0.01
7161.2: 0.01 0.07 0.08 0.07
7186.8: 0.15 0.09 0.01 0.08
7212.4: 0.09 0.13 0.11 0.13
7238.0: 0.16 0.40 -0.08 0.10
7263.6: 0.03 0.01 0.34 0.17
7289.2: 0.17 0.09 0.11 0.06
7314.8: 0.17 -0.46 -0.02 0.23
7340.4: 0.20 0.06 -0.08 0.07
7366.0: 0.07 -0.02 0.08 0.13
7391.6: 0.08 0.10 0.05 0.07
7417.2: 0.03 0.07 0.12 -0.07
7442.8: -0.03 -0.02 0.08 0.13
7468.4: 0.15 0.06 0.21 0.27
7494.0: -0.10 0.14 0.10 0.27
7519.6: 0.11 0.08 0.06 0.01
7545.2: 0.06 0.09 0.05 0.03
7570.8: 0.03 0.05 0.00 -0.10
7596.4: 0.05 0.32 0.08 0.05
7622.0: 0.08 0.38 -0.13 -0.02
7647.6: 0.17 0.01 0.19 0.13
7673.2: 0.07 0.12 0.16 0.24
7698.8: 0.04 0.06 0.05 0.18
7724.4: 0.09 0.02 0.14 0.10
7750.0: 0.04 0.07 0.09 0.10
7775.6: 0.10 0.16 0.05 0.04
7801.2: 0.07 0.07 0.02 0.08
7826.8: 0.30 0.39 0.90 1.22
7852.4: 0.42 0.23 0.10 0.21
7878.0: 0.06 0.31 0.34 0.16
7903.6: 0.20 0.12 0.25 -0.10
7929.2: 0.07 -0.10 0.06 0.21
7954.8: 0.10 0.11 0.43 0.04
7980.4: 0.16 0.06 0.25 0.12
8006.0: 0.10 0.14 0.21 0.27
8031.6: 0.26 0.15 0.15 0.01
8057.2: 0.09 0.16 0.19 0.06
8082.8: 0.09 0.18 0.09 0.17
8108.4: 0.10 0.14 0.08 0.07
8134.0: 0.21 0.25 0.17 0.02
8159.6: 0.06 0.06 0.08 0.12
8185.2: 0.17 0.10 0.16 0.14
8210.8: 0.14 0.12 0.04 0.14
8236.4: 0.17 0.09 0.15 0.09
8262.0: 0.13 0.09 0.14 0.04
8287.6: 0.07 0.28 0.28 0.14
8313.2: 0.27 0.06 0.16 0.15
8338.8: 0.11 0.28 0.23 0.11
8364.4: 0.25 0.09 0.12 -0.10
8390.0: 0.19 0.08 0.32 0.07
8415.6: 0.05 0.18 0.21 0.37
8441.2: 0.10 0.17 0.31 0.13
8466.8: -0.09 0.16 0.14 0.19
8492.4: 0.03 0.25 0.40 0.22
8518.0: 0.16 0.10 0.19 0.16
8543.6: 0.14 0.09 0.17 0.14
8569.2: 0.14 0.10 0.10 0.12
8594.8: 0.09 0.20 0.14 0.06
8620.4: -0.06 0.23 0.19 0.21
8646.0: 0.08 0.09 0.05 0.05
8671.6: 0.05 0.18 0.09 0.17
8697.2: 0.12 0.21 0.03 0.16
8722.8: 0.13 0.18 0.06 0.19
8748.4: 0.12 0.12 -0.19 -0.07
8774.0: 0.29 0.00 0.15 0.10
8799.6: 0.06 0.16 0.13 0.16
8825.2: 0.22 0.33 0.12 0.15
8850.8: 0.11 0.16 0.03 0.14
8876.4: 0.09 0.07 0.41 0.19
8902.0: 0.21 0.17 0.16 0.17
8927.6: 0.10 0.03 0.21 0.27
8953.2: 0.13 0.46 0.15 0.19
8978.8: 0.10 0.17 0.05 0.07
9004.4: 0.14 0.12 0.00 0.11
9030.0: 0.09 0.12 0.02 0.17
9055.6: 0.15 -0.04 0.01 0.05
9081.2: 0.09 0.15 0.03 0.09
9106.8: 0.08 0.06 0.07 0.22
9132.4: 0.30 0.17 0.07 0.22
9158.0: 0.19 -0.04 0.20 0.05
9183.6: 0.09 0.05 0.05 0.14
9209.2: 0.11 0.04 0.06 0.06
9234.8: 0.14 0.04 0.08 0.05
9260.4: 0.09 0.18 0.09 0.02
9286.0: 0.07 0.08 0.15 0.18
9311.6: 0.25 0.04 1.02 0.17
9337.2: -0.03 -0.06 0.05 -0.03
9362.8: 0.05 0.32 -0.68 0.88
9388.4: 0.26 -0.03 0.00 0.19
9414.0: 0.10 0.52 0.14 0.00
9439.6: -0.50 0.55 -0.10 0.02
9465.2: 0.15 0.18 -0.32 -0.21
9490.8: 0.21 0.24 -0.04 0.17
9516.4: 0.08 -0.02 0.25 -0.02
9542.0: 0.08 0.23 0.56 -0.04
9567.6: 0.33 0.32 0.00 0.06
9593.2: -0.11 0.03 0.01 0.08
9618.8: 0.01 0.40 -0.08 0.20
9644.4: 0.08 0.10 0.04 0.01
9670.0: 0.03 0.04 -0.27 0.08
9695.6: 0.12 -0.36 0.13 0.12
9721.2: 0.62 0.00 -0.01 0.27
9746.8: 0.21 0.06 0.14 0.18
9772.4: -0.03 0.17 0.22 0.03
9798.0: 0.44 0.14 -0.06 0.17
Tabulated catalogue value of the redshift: 1.103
